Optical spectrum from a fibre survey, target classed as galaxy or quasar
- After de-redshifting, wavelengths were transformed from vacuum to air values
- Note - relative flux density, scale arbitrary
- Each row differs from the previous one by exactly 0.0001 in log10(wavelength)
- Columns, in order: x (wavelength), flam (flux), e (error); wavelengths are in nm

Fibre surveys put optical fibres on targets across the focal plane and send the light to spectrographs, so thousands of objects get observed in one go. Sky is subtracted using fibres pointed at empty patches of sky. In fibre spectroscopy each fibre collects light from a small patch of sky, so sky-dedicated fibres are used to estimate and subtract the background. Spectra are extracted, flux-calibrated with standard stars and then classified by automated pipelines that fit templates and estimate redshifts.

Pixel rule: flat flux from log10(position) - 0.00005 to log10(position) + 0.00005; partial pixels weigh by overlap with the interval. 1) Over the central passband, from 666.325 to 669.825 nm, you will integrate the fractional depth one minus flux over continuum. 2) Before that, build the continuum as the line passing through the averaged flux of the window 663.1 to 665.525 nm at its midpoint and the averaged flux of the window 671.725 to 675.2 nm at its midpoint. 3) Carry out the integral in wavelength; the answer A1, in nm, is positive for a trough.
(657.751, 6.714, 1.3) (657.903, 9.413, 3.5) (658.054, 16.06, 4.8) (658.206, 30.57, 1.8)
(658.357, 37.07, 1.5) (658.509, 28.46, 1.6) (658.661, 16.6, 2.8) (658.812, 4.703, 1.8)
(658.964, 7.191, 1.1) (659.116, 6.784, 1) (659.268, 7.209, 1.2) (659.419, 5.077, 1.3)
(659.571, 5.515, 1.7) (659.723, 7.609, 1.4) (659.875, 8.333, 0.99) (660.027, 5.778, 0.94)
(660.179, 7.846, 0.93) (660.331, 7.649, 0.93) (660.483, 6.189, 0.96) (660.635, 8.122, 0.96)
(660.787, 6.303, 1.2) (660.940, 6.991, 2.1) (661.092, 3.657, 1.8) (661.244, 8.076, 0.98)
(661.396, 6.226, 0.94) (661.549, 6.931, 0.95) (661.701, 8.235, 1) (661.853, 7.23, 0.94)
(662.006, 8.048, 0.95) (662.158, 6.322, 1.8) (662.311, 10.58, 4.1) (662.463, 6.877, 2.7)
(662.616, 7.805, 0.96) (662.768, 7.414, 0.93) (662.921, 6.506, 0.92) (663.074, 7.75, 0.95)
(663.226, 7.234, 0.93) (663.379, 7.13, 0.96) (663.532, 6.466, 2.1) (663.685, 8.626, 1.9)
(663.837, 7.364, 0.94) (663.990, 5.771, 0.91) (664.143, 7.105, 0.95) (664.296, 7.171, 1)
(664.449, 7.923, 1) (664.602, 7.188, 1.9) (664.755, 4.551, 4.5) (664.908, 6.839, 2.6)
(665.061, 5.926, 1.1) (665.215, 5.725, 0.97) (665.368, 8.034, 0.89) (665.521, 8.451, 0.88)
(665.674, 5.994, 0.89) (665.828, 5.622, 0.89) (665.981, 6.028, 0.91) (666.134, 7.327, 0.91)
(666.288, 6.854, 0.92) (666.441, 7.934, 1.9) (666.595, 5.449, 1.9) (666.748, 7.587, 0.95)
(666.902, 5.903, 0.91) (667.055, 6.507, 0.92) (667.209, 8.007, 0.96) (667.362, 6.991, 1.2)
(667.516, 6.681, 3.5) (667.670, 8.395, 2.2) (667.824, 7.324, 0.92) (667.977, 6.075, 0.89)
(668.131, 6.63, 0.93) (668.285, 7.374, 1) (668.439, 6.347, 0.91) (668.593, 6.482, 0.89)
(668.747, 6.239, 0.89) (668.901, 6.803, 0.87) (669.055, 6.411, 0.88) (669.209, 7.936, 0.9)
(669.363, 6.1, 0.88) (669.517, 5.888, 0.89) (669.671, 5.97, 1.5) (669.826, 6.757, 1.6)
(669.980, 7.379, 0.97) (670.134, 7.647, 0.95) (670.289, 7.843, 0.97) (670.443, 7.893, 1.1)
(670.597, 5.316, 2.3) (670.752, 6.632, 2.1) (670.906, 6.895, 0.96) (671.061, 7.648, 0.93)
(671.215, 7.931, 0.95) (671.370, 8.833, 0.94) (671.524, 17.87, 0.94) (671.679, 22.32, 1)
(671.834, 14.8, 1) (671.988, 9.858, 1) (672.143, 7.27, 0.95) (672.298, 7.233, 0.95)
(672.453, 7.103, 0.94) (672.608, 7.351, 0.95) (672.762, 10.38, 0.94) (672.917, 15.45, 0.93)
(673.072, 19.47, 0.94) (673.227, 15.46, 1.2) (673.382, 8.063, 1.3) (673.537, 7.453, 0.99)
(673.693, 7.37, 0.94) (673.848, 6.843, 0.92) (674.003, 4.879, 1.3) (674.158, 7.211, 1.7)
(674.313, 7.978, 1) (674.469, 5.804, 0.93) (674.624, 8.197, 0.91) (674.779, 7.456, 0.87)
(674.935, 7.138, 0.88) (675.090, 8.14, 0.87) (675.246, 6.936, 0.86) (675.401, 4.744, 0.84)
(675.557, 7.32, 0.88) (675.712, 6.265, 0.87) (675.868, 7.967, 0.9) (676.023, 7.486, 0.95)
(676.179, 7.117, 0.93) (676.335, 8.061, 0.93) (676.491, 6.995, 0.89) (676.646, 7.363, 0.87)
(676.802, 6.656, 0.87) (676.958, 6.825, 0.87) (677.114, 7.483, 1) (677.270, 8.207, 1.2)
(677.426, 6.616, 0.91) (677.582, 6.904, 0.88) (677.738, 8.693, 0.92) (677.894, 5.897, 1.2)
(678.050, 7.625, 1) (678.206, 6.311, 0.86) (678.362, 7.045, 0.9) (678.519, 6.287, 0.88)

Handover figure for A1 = 0.49 nm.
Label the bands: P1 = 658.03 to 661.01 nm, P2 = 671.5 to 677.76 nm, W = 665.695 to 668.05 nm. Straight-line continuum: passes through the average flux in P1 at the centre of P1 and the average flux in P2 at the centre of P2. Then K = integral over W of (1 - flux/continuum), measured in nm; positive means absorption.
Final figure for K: 0.767 nm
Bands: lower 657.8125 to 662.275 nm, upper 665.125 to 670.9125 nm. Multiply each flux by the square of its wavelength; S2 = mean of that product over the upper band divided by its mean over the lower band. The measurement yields 0.7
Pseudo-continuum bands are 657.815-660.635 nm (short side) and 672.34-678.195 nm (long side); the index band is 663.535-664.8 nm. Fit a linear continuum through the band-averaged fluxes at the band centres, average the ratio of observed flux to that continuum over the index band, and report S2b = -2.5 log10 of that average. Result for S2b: 0.47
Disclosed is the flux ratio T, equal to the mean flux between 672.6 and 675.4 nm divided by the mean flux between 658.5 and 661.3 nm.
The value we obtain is 1.1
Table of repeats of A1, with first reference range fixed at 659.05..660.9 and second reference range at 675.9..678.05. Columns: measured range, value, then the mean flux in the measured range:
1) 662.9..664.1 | -0.03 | 7.14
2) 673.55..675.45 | 0.07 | 6.94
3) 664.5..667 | 0.15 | 6.6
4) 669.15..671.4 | 0.02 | 7.07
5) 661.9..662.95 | -0.12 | 7.69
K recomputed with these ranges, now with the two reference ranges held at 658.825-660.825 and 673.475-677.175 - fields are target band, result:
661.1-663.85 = -0.21 nm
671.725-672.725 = -0.34 nm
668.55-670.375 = 0.05 nm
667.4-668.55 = 0.00 nm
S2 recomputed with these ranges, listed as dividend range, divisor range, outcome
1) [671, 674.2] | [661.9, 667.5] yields 1.54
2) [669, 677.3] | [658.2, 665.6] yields 1.02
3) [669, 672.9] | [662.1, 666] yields 1.28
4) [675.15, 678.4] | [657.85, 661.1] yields 0.67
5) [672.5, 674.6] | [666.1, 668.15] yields 1.38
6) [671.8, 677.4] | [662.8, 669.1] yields 1.24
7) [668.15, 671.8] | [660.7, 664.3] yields 1.17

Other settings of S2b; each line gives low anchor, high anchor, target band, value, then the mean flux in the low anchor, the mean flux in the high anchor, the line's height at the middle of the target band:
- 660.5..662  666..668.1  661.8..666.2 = -0.02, 6.89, 6.97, 6.93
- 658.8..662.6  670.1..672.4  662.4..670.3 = 0.22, 6.99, 9.74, 8.46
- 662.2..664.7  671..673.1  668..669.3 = 0.42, 7.39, 11.5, 9.9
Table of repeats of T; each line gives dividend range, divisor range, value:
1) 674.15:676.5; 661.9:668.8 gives 1.03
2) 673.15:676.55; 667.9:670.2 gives 1.12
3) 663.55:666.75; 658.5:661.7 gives 0.88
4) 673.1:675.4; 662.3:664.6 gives 1.08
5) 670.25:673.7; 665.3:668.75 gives 1.50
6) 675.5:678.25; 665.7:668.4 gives 1.06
